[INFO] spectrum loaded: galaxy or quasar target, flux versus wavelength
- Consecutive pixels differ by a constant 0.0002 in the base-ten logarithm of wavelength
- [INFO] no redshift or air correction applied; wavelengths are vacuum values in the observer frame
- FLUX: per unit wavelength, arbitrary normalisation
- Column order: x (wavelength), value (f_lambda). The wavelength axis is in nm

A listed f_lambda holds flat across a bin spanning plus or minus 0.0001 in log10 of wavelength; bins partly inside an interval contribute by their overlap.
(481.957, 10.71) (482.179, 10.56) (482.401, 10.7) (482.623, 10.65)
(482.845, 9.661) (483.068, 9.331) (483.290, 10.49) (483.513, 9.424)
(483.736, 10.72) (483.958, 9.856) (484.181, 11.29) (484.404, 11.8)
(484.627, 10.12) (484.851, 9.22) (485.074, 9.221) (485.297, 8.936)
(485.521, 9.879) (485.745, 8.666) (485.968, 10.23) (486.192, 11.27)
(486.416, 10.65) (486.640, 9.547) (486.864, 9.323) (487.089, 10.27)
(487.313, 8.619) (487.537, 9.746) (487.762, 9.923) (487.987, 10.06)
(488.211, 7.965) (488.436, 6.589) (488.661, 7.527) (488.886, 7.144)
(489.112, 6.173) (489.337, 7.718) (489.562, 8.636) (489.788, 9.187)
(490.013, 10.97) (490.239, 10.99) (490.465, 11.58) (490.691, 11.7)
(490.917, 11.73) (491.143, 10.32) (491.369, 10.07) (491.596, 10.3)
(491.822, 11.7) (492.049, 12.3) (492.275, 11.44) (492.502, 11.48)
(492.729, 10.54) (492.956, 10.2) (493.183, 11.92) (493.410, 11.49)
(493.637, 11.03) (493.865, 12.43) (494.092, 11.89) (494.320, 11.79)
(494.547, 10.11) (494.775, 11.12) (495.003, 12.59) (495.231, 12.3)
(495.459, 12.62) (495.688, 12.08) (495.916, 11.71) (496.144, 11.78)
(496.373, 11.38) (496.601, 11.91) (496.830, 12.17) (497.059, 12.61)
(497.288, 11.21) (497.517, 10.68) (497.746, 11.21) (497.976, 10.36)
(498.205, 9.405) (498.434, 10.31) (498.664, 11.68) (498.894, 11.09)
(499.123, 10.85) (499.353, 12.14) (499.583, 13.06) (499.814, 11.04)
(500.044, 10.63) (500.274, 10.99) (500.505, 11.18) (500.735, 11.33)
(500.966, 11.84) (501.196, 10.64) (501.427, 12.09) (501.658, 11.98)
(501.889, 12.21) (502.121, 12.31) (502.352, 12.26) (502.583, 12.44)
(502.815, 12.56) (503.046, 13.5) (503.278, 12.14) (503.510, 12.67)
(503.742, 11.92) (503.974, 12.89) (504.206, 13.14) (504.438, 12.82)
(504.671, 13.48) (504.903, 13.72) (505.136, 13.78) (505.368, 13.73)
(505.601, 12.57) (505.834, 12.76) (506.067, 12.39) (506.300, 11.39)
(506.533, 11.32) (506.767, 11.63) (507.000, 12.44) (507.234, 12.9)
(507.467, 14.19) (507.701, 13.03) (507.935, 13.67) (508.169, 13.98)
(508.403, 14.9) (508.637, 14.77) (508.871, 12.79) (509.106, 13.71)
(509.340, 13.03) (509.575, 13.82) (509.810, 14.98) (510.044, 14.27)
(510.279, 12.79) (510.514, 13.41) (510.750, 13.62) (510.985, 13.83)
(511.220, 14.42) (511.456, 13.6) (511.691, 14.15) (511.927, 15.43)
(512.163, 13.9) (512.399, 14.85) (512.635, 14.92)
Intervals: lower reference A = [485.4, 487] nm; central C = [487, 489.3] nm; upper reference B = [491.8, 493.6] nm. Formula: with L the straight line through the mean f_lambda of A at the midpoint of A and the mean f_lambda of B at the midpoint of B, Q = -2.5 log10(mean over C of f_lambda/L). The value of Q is 0.23 mag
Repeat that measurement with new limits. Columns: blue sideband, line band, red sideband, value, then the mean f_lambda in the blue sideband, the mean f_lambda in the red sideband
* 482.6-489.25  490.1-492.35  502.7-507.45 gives -0.09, 9.45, 12.7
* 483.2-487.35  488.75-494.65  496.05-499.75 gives 0.01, 10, 11.4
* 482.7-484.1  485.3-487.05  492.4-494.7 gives 0.05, 9.96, 11.3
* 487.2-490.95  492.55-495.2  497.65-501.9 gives -0.13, 9.14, 11.2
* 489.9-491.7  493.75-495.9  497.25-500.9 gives -0.08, 11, 11.1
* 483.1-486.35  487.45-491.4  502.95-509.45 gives 0.15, 10.1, 13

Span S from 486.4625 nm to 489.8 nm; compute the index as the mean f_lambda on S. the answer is 8.58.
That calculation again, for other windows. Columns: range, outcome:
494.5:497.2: 11.9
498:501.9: 11.3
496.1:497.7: 11.7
